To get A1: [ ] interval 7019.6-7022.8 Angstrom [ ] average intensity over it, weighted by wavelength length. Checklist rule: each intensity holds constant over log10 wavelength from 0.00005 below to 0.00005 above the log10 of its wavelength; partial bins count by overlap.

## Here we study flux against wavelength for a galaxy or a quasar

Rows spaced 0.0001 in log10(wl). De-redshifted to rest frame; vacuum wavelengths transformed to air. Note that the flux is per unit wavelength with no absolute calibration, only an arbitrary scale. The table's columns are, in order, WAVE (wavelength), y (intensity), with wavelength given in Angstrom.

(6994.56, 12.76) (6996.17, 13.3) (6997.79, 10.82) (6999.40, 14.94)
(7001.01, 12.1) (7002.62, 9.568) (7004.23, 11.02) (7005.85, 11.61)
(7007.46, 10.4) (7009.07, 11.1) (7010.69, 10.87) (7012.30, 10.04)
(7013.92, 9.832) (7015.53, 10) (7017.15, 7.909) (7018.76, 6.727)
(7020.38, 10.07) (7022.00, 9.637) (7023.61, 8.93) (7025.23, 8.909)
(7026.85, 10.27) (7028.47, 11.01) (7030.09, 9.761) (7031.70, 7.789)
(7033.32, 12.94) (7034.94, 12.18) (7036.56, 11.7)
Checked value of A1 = 9.84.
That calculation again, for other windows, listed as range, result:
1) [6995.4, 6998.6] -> 12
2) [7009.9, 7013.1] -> 10.5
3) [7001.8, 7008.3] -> 10.7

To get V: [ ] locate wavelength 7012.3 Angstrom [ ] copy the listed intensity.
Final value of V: 10.04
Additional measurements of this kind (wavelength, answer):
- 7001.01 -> 12.1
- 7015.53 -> 10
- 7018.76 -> 6.727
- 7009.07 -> 11.1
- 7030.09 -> 9.761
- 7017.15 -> 7.909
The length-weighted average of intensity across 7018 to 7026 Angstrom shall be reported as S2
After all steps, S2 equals 8.86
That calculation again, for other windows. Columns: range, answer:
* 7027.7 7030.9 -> 10.4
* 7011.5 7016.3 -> 9.96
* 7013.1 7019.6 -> 8.62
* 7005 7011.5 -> 11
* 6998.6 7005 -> 11.9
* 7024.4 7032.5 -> 9.55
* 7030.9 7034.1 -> 10.3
